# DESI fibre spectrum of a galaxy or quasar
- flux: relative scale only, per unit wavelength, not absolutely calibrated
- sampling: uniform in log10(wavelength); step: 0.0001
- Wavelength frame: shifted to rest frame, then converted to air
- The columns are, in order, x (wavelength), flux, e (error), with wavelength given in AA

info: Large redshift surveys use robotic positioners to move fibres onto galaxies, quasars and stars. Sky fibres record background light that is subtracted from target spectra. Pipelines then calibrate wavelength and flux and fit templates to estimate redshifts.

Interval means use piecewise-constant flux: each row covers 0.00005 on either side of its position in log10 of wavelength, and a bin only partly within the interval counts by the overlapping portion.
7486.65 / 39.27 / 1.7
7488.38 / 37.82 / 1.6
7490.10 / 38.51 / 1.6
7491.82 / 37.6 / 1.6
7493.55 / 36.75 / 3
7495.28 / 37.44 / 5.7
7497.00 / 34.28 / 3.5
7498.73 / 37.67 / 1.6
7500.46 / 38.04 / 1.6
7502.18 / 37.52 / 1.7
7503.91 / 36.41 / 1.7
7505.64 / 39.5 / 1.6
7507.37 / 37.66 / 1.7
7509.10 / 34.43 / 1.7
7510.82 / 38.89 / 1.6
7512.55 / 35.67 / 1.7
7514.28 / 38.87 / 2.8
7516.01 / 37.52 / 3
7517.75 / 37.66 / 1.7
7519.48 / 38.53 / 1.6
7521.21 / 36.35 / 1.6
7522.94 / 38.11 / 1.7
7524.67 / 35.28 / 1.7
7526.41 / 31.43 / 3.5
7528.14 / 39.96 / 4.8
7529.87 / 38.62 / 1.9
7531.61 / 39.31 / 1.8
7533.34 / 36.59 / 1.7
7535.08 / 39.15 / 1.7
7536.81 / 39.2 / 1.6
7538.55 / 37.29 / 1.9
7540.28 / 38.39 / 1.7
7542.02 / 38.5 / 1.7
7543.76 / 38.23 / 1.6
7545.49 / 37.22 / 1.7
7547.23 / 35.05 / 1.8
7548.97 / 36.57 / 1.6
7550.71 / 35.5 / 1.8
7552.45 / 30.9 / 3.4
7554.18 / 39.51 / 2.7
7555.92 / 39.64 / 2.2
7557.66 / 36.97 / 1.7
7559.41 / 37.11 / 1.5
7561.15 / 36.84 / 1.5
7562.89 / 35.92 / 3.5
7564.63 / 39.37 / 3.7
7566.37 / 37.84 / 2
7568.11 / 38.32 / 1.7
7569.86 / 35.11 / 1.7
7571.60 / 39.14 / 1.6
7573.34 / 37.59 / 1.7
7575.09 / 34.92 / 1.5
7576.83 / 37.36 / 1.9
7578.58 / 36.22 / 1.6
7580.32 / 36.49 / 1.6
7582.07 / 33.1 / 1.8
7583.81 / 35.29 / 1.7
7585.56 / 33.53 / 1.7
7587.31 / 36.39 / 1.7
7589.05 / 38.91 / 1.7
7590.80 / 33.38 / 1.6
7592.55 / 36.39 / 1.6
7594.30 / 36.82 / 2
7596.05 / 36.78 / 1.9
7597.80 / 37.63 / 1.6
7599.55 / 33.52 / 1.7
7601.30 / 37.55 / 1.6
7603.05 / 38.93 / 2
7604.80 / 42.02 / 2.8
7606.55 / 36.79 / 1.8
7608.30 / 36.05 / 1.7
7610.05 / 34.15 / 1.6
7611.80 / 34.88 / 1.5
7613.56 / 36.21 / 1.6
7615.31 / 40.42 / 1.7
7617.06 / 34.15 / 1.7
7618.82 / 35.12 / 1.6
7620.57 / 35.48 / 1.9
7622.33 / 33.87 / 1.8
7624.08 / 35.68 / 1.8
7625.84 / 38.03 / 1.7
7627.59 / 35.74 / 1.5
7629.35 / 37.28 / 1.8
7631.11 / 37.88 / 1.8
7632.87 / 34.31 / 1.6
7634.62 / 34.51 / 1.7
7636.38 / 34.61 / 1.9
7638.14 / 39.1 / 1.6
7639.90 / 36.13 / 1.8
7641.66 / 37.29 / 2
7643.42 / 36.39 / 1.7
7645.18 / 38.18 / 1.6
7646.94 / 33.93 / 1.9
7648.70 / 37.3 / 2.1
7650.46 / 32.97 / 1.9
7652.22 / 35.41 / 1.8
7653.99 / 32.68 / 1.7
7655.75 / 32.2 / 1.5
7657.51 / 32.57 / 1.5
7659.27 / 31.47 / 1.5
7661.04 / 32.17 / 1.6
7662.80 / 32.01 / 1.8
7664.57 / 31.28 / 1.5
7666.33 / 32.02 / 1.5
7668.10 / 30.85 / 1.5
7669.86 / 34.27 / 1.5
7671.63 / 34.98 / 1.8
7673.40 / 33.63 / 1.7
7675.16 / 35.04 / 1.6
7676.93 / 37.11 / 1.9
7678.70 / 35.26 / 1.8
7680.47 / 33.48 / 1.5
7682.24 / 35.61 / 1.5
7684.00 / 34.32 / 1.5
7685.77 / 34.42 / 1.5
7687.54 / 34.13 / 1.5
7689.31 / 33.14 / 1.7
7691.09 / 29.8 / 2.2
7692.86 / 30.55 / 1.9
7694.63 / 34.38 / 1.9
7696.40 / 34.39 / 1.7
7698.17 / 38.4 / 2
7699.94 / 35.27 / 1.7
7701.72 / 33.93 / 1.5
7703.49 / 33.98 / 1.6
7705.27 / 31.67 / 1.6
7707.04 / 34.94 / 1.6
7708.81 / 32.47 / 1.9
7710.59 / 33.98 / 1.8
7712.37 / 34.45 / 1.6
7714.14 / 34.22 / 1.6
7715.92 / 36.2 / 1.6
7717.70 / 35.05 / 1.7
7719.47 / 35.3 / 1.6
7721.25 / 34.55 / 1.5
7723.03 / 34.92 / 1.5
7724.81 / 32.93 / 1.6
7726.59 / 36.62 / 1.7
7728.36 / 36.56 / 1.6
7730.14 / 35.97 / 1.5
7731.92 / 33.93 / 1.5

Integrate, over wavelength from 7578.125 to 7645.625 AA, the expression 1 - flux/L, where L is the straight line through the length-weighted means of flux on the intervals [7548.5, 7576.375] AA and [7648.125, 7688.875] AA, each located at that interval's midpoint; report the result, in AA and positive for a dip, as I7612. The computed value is -1.63 AA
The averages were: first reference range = 37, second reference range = 33.7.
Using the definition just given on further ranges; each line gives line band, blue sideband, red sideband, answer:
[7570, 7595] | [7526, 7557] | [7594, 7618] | 0.65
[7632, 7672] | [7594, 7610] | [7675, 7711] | 1.48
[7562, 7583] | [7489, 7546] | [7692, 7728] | -0.09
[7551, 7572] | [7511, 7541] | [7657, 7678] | -0.40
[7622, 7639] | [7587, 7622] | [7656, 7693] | -0.41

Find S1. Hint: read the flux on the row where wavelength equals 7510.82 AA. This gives 38.89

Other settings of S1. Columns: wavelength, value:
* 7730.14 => 35.97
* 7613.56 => 36.21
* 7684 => 34.32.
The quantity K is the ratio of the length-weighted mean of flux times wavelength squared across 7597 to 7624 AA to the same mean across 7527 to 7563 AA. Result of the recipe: 0.99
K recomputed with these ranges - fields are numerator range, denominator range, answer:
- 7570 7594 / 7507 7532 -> 0.99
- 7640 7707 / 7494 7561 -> 0.95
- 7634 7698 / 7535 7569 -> 0.94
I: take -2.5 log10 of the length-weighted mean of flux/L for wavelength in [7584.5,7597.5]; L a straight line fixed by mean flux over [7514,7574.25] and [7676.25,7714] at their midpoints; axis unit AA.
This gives 0.01 mag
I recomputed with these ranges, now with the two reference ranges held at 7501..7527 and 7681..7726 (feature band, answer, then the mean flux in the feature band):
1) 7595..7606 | -0.06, 37.7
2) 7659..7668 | 0.10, 31.7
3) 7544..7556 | 0.01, 36.3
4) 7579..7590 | 0.01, 35.6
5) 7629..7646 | -0.04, 36.5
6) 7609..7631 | -0.02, 36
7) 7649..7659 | 0.05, 33.3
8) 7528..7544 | -0.05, 38.5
